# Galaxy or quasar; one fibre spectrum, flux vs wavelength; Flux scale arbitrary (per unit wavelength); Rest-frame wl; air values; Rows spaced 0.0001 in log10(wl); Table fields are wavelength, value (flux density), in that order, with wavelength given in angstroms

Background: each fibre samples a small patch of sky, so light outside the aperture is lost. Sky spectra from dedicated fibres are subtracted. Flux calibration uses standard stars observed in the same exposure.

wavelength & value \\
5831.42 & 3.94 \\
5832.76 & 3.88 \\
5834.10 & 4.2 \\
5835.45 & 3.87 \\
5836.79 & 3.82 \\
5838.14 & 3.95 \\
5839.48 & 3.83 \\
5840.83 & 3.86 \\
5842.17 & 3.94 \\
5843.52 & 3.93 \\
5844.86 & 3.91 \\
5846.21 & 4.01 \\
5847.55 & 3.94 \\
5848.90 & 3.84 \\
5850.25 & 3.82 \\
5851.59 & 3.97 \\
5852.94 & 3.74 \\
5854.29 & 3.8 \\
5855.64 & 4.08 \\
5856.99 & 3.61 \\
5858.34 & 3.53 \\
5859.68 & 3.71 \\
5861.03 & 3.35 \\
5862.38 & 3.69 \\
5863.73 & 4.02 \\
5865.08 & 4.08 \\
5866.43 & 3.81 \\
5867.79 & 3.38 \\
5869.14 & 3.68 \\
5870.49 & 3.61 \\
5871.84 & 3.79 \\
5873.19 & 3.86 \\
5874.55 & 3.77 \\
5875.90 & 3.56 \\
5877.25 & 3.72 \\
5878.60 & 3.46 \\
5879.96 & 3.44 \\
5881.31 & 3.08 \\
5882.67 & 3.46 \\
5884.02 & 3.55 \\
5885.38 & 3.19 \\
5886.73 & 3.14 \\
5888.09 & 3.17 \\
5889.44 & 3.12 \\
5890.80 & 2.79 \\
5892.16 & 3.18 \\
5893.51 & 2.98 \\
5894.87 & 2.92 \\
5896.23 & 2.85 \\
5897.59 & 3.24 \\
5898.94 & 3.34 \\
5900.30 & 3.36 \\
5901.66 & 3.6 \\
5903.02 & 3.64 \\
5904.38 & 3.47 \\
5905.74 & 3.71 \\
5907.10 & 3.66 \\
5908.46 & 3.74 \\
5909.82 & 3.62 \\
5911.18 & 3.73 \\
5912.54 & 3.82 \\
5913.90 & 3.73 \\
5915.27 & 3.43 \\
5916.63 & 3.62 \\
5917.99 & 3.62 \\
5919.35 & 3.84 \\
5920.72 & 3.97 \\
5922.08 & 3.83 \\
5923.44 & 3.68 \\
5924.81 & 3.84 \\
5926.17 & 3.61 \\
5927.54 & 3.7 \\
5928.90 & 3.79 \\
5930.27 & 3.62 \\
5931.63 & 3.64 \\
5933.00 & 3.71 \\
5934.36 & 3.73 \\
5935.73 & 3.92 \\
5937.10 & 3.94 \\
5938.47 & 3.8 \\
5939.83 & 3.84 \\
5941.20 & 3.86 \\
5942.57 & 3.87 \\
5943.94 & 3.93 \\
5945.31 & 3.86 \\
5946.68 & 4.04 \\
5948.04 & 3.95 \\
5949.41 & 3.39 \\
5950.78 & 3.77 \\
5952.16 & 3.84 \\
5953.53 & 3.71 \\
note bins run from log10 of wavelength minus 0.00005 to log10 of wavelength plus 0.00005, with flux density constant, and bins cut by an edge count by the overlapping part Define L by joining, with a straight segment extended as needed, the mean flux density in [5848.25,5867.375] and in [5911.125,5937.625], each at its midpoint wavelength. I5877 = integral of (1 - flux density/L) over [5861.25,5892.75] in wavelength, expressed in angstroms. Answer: 2.3 angstroms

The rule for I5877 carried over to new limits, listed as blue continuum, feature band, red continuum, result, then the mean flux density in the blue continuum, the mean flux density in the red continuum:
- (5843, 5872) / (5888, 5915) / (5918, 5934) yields 2.65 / 3.79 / 3.74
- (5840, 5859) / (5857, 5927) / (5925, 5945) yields 5.31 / 3.85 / 3.79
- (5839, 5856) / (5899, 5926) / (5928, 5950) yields 1.14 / 3.89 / 3.81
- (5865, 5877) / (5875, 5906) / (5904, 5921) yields 3.33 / 3.71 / 3.69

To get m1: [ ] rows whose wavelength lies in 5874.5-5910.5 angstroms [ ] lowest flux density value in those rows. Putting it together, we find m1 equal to 2.79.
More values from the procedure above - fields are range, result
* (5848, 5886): 3.08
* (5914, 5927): 3.43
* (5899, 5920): 3.36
